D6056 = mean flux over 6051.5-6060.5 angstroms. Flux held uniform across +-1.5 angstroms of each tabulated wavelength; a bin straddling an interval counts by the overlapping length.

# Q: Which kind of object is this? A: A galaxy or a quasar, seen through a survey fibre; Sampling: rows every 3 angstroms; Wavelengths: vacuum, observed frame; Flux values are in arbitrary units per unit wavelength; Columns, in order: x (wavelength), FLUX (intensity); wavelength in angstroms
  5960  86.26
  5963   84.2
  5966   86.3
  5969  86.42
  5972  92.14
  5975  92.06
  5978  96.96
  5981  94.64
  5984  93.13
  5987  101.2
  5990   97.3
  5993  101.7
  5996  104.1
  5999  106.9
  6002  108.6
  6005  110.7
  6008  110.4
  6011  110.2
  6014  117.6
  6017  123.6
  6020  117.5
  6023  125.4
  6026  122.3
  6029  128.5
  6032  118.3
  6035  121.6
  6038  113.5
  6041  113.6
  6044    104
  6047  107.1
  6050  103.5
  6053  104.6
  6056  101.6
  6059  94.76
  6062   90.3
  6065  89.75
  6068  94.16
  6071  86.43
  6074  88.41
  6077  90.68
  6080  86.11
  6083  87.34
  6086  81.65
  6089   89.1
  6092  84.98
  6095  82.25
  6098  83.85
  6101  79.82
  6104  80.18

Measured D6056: 100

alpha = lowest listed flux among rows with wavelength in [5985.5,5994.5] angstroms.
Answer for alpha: 97.3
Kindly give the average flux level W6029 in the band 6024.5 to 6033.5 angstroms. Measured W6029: 123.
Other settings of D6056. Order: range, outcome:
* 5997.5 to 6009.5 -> 109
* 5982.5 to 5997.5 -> 99.5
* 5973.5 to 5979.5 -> 94.5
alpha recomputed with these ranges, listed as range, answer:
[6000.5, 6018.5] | 108.6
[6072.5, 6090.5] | 81.65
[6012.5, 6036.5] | 117.5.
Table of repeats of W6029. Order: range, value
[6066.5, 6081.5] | 89.2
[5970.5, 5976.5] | 92.1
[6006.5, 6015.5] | 113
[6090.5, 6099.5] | 83.7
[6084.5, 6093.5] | 85.2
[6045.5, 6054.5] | 105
